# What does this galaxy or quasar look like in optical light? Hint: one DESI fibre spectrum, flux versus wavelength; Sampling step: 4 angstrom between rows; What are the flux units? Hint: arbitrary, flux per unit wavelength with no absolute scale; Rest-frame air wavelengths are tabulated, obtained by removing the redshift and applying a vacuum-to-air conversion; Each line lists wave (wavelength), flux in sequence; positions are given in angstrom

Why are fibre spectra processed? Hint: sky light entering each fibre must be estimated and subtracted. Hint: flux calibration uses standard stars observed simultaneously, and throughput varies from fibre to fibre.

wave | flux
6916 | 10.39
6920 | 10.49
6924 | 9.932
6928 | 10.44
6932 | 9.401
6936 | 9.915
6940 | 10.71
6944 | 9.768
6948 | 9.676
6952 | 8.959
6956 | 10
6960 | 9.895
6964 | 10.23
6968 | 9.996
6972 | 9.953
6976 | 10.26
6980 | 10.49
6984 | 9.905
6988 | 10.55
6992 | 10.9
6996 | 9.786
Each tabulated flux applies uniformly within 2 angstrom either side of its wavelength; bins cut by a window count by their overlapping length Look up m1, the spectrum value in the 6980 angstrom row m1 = 10.49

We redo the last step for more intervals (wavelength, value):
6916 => 10.39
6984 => 9.905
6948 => 9.676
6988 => 10.55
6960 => 9.895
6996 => 9.786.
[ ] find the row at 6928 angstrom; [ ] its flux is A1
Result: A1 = 10.44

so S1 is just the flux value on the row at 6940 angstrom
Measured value 10.71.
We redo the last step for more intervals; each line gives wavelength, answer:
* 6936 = 9.915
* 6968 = 9.996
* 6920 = 10.49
